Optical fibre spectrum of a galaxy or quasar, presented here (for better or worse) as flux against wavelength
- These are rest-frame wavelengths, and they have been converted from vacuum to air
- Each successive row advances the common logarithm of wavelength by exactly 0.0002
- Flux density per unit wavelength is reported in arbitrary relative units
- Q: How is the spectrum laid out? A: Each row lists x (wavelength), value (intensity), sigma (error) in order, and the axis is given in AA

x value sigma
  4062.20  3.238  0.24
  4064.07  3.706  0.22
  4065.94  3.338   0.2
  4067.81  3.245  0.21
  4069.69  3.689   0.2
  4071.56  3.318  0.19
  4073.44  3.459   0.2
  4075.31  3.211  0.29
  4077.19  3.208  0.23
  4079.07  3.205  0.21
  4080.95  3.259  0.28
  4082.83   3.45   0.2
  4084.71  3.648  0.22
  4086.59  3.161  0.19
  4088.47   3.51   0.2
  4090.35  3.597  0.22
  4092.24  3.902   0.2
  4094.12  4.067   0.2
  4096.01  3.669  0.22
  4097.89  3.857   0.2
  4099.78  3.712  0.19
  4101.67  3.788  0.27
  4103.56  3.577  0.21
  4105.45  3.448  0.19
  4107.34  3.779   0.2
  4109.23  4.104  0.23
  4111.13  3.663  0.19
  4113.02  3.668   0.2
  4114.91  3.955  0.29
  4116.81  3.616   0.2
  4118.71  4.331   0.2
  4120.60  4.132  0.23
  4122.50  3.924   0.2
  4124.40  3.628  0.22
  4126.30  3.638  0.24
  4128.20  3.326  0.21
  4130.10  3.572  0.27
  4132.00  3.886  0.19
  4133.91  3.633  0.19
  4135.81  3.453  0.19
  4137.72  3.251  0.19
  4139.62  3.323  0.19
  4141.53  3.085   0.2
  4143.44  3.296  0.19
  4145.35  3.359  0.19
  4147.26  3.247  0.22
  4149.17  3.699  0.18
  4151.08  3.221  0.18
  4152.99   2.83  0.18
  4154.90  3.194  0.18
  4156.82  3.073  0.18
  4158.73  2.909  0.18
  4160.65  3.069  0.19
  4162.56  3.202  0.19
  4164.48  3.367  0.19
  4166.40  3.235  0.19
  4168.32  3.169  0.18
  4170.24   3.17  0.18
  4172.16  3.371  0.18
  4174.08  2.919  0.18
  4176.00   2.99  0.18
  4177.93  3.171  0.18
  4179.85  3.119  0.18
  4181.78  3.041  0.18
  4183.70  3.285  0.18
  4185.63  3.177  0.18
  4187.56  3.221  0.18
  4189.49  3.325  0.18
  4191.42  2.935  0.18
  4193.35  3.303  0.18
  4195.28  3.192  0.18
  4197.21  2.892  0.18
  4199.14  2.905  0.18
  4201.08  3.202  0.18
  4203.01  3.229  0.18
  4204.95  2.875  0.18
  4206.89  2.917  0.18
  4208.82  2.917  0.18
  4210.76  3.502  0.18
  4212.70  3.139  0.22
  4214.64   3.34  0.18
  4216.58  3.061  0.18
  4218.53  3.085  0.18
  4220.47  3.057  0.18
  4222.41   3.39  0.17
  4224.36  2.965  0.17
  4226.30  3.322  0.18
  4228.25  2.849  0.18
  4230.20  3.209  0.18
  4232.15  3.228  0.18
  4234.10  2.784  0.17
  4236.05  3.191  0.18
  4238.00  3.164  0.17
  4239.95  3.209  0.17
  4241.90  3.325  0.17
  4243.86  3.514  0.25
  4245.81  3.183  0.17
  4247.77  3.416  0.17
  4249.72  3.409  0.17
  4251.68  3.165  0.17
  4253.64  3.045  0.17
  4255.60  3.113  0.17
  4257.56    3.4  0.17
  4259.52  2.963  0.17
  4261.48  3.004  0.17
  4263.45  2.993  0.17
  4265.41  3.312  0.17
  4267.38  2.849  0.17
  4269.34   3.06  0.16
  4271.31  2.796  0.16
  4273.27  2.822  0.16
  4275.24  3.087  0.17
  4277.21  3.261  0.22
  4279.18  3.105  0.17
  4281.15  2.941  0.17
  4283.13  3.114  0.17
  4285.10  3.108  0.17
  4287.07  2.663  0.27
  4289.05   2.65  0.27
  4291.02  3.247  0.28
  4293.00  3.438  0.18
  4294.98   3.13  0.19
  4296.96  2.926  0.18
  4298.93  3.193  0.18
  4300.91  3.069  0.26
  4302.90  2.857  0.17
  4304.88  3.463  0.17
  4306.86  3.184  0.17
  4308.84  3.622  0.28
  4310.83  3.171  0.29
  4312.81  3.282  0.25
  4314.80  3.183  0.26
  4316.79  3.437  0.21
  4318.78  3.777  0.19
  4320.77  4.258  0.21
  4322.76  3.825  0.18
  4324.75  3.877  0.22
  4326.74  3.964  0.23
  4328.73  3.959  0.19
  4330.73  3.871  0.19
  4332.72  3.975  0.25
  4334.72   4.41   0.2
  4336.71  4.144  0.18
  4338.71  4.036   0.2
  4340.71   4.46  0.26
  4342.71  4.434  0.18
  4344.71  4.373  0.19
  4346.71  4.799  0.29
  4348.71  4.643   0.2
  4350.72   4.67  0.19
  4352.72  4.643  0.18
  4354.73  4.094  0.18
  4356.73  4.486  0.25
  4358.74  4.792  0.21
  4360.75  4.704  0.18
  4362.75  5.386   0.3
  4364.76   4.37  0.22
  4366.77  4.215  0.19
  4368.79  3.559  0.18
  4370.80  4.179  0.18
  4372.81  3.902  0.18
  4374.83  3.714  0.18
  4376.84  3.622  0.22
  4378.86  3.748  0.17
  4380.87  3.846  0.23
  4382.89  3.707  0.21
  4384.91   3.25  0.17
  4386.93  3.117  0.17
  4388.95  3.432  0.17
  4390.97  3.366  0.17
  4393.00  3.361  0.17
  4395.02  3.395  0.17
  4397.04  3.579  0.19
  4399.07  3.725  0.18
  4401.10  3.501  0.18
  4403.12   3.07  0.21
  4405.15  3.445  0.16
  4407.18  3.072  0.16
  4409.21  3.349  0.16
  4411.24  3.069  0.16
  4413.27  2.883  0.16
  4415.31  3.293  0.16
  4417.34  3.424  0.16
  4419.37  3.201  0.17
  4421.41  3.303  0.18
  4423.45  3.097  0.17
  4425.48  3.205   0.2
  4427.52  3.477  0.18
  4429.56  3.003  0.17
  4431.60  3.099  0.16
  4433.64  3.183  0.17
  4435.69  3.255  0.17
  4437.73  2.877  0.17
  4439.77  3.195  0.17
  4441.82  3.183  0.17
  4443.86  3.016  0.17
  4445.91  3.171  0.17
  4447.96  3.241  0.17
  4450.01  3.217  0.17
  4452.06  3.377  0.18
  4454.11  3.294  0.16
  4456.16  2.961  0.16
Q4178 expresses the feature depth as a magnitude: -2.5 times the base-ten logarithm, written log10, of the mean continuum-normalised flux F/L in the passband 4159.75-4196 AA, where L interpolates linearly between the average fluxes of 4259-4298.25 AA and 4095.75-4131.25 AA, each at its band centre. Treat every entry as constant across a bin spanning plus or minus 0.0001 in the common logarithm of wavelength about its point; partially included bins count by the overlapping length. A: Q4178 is 0.099 mag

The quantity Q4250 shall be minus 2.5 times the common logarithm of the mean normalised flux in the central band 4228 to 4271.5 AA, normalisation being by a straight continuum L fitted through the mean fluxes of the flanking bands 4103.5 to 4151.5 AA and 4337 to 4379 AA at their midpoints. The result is 0.26 mag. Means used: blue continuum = 3.61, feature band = 3.15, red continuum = 4.33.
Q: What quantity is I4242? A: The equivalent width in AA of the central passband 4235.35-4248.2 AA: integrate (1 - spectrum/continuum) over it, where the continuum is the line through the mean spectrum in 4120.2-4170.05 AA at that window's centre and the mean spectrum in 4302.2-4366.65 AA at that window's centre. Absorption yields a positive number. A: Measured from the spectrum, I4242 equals 1.5 AA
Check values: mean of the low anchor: 3.36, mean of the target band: 3.28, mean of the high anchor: 4.08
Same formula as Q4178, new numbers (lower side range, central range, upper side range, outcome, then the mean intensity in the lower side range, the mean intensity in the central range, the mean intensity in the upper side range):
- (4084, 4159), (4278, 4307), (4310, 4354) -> 0.278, 3.57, 3.07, 4.06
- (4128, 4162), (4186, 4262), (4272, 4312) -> 0.013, 3.3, 3.15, 3.1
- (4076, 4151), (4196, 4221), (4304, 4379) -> 0.223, 3.6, 3.09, 4.06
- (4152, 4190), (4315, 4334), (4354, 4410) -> -0.073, 3.14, 3.86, 3.78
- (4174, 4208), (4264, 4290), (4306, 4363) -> 0.234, 3.1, 2.98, 4.11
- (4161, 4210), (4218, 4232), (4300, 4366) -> 0.080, 3.13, 3.13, 4.04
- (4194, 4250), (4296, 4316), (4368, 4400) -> 0.060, 3.15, 3.2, 3.59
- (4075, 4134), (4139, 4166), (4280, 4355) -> 0.147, 3.67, 3.2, 3.68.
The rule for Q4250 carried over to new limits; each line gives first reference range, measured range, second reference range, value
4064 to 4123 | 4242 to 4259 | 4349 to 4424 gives 0.13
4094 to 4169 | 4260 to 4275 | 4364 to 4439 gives 0.16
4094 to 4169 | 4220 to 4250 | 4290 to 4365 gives 0.17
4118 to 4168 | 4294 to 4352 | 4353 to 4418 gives -0.05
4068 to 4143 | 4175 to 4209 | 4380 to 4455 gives 0.14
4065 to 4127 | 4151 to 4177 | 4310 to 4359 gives 0.20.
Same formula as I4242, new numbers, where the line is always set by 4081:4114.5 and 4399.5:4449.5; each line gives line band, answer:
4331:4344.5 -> -3.7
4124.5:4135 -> 0.1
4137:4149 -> 1.1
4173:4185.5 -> 1.6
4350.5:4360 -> -3.5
